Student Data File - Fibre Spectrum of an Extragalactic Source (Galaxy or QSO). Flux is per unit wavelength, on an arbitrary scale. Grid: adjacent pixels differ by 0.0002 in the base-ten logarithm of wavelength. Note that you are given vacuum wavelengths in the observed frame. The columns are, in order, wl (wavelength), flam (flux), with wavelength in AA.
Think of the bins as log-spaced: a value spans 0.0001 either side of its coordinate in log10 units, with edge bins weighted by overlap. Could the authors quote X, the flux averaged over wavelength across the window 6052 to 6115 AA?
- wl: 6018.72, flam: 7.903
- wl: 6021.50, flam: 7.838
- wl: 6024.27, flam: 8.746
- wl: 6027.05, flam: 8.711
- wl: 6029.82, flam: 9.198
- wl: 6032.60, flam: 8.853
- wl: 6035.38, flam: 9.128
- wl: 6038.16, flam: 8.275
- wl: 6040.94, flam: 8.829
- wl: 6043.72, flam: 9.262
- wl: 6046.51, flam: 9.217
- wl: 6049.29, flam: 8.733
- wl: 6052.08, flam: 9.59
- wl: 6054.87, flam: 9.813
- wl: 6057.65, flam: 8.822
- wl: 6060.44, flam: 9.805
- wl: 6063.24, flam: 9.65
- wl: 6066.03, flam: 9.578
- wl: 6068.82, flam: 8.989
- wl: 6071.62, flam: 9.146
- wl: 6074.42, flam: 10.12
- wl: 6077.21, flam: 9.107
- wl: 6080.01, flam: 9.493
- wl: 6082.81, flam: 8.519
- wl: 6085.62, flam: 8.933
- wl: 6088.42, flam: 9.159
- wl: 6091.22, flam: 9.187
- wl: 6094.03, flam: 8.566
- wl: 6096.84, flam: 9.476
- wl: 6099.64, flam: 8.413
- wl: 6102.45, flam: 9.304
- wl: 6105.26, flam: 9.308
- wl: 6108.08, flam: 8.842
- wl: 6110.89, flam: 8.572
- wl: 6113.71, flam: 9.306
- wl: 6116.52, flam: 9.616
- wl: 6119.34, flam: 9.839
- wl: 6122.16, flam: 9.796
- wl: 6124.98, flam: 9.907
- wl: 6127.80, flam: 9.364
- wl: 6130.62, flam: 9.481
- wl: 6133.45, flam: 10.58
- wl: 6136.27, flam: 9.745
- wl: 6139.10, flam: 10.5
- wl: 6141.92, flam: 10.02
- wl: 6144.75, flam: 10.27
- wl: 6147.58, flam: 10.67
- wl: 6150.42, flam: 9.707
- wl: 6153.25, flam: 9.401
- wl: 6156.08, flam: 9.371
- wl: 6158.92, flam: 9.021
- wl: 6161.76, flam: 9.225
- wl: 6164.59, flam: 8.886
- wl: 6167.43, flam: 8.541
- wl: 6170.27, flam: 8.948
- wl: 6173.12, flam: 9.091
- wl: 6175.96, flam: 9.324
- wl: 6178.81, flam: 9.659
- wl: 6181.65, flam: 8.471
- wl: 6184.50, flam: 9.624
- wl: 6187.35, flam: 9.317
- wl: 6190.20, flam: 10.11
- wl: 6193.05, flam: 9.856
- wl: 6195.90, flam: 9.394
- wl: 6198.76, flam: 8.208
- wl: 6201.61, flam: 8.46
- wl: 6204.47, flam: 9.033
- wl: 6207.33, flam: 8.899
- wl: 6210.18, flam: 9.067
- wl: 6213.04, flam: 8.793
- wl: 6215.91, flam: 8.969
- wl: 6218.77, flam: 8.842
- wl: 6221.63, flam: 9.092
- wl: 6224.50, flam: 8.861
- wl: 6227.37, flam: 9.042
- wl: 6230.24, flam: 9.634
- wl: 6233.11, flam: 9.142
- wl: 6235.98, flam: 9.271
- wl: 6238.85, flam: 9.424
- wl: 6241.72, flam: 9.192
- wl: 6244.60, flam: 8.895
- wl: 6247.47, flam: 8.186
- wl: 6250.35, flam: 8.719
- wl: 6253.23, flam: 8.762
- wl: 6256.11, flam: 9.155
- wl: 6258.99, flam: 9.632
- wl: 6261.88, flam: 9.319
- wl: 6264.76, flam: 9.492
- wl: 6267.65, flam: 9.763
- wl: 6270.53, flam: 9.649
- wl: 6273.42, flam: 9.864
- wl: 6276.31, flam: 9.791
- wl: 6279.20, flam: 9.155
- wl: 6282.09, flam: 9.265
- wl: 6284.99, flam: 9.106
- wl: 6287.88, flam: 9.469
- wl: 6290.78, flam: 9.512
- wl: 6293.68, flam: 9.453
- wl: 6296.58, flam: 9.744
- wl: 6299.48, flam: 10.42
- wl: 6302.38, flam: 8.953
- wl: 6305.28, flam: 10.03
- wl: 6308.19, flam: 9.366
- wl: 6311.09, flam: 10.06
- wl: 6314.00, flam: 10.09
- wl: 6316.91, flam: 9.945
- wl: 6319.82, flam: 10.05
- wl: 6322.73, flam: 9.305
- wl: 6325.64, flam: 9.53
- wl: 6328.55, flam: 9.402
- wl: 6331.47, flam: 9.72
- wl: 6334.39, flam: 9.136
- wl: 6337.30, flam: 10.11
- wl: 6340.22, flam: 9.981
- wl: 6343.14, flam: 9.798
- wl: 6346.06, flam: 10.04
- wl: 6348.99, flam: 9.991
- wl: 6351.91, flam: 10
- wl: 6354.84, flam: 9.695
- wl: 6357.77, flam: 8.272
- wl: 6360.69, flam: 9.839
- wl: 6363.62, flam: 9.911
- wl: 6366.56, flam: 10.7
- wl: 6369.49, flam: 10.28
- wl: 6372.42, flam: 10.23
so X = 9.2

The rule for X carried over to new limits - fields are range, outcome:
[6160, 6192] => 9.21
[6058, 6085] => 9.34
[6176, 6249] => 9.1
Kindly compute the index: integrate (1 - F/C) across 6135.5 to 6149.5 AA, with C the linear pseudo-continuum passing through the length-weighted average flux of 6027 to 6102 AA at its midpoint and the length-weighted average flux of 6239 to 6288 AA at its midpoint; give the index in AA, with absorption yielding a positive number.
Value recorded -1.6 AA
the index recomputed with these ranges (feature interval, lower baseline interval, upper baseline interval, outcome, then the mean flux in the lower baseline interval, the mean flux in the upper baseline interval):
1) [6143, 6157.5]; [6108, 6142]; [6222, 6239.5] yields -0.5 AA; 9.68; 9.21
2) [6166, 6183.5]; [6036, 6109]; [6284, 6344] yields 0.7 AA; 9.16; 9.68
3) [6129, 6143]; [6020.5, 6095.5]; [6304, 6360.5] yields -1.2 AA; 9.09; 9.71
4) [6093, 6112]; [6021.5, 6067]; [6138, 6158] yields 1.3 AA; 9.1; 9.96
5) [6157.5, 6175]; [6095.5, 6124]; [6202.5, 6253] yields 0.3 AA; 9.26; 8.99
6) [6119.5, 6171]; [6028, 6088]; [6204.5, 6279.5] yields -2.6 AA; 9.19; 9.18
